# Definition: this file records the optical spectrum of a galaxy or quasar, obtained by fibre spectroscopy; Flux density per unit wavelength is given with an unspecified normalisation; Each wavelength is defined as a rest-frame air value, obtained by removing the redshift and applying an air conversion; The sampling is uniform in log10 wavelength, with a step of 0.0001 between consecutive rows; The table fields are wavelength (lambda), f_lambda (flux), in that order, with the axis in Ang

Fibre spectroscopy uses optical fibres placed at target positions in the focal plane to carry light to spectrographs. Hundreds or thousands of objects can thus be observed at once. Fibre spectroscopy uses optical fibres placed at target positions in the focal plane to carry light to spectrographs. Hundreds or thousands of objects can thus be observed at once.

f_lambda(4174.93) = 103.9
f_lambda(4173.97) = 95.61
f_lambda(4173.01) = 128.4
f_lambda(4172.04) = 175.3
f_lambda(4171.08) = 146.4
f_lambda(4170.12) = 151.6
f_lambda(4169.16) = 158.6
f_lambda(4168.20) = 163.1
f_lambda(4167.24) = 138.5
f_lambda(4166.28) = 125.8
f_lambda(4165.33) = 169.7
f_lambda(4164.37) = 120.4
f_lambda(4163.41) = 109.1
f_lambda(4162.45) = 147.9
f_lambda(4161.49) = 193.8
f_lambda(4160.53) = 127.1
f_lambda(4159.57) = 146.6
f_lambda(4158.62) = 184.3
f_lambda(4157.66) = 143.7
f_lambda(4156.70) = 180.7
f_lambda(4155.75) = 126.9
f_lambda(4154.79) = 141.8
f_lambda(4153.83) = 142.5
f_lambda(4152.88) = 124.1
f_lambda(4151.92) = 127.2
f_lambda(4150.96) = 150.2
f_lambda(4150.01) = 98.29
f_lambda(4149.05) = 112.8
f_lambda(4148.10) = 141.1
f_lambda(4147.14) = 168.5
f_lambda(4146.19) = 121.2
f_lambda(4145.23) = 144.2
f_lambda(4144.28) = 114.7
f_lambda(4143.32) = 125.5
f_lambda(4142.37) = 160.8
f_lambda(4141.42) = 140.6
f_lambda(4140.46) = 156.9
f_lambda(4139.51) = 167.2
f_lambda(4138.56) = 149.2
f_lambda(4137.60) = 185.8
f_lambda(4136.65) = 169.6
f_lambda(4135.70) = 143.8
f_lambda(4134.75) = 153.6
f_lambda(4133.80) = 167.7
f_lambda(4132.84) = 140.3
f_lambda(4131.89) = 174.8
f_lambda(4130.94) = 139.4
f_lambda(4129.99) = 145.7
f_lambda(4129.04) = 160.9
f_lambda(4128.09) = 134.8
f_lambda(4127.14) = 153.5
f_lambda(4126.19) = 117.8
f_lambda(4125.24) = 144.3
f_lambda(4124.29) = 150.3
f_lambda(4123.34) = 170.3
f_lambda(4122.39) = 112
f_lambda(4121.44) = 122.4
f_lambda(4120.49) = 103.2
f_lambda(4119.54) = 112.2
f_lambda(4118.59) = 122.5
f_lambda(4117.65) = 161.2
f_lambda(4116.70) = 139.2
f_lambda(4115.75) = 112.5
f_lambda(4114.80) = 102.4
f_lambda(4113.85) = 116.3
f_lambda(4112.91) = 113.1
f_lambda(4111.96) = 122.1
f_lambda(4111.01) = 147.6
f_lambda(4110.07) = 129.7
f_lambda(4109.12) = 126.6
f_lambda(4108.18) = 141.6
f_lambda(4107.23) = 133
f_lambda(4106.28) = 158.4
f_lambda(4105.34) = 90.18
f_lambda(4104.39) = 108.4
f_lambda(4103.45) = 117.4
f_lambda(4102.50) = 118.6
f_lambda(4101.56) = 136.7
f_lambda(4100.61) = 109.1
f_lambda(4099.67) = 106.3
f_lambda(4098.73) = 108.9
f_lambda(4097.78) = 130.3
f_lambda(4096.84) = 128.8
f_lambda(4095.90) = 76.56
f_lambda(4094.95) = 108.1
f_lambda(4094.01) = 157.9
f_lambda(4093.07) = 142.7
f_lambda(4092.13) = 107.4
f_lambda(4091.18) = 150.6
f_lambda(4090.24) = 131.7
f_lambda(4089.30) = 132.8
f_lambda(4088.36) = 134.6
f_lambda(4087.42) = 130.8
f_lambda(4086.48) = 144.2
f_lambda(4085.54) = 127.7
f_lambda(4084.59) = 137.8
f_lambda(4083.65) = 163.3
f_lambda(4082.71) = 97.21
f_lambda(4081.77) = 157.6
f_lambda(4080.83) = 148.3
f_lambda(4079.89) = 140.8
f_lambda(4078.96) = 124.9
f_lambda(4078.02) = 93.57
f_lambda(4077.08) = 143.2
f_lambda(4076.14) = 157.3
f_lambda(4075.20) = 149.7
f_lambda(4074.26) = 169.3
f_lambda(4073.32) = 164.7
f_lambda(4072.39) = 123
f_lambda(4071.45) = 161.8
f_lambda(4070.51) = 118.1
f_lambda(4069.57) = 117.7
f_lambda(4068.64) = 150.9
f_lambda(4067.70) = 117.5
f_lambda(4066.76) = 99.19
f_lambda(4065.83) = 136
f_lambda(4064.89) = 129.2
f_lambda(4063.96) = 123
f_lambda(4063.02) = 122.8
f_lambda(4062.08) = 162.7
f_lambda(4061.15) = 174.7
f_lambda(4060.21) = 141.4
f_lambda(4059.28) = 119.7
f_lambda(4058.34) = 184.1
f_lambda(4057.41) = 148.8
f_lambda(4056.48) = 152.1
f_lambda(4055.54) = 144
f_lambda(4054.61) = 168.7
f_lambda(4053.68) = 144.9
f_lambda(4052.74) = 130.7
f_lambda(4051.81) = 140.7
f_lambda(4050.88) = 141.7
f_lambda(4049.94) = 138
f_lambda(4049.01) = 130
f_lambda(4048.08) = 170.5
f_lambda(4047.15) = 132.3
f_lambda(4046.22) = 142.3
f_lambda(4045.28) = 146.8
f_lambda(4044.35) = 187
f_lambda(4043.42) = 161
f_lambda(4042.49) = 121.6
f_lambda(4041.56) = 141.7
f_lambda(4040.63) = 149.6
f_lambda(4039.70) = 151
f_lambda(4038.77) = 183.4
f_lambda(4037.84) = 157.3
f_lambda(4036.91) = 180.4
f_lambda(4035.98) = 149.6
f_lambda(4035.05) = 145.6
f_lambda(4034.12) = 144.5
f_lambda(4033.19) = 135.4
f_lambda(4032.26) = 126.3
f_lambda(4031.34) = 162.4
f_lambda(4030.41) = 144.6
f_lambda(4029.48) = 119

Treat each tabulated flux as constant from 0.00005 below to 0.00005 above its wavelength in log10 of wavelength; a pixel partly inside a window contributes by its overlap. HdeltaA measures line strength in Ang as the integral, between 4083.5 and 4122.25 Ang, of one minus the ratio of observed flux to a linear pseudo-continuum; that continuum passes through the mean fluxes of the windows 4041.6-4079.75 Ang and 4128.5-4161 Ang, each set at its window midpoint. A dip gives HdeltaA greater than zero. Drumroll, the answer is 5.03 Ang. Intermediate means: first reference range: 142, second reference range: 146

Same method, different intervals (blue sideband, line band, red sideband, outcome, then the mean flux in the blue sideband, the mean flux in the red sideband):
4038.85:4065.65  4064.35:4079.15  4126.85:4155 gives 1.17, 147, 145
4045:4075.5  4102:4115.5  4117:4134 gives 1.70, 142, 140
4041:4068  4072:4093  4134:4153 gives 0.81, 143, 143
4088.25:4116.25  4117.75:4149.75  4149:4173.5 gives -2.09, 123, 144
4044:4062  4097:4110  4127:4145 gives 2.45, 149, 152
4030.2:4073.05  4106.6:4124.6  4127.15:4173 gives 2.19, 145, 147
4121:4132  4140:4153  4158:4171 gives 0.98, 143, 149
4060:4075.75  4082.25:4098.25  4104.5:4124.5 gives 0.45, 139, 127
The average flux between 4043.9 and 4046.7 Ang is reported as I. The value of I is 158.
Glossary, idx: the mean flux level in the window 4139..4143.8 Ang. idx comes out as 150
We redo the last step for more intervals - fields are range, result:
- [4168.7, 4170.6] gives 155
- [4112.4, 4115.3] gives 111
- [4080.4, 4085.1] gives 140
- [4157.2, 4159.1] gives 165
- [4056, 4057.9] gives 151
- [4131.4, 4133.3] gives 158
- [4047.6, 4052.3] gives 144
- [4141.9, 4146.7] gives 134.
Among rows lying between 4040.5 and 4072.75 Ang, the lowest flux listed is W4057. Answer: 99.19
